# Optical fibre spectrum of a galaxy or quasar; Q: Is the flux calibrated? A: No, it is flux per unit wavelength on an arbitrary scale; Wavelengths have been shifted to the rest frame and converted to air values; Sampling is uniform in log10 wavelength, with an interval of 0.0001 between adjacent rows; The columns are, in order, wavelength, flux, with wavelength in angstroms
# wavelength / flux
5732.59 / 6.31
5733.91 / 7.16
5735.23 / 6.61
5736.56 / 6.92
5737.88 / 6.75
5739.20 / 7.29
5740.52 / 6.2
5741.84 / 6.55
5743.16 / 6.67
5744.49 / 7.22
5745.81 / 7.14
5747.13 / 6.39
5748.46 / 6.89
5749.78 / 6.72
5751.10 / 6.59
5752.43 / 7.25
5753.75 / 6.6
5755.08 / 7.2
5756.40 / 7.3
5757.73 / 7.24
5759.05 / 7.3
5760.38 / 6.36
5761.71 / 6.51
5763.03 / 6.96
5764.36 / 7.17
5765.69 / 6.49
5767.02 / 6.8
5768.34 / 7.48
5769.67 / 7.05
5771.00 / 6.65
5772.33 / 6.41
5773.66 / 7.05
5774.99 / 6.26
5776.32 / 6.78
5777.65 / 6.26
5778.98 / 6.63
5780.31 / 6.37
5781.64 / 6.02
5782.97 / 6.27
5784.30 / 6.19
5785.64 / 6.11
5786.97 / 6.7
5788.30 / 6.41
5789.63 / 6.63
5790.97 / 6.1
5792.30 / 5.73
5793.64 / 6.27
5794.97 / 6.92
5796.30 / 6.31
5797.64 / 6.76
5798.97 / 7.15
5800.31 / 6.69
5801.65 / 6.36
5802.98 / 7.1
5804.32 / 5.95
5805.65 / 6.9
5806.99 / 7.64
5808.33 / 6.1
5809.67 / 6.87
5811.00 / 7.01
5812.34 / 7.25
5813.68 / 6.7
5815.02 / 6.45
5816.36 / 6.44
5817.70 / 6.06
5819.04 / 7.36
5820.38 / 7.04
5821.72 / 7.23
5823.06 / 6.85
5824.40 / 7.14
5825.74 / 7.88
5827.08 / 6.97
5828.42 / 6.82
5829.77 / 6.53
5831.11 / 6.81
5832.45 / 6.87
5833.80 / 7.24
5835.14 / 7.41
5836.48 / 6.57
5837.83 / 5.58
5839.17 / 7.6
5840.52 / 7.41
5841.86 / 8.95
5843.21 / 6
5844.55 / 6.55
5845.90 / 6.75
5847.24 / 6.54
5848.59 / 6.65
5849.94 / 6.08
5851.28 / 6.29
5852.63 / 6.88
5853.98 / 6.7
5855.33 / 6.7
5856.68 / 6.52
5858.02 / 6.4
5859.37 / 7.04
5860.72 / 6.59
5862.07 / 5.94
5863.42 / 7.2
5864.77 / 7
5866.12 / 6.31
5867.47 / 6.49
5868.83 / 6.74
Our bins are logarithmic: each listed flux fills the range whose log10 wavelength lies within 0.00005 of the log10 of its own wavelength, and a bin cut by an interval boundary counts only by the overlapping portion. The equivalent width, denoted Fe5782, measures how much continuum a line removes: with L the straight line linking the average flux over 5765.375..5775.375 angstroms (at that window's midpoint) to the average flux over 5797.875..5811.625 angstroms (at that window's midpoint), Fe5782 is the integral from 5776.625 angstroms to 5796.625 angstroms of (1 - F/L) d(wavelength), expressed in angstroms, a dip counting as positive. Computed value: 1.3 angstroms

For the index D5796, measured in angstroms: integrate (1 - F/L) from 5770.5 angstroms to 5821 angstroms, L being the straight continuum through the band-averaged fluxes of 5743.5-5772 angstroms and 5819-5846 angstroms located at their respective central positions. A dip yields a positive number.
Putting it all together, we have 2.8 angstroms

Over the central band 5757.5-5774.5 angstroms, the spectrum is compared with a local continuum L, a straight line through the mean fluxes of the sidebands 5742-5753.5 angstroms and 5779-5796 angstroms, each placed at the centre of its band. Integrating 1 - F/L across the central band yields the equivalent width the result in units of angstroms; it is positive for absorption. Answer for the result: -0.7 angstroms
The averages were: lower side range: 6.84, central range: 6.87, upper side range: 6.32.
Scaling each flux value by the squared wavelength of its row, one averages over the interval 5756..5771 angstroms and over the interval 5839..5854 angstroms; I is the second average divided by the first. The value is 1.0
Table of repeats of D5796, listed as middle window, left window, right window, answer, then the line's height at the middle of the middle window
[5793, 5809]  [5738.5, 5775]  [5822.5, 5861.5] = 0.4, 6.85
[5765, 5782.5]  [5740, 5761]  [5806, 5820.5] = 0.5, 6.84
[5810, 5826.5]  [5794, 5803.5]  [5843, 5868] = -0.7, 6.68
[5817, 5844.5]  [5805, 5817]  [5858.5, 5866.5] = -1.0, 6.77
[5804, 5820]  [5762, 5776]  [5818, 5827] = 0.8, 7.12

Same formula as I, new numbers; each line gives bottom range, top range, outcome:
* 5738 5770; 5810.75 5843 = 1.04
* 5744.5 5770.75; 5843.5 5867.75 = 0.98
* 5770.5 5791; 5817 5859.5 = 1.09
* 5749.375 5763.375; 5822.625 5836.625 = 1.04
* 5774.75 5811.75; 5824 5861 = 1.07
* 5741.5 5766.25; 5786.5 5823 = 0.99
